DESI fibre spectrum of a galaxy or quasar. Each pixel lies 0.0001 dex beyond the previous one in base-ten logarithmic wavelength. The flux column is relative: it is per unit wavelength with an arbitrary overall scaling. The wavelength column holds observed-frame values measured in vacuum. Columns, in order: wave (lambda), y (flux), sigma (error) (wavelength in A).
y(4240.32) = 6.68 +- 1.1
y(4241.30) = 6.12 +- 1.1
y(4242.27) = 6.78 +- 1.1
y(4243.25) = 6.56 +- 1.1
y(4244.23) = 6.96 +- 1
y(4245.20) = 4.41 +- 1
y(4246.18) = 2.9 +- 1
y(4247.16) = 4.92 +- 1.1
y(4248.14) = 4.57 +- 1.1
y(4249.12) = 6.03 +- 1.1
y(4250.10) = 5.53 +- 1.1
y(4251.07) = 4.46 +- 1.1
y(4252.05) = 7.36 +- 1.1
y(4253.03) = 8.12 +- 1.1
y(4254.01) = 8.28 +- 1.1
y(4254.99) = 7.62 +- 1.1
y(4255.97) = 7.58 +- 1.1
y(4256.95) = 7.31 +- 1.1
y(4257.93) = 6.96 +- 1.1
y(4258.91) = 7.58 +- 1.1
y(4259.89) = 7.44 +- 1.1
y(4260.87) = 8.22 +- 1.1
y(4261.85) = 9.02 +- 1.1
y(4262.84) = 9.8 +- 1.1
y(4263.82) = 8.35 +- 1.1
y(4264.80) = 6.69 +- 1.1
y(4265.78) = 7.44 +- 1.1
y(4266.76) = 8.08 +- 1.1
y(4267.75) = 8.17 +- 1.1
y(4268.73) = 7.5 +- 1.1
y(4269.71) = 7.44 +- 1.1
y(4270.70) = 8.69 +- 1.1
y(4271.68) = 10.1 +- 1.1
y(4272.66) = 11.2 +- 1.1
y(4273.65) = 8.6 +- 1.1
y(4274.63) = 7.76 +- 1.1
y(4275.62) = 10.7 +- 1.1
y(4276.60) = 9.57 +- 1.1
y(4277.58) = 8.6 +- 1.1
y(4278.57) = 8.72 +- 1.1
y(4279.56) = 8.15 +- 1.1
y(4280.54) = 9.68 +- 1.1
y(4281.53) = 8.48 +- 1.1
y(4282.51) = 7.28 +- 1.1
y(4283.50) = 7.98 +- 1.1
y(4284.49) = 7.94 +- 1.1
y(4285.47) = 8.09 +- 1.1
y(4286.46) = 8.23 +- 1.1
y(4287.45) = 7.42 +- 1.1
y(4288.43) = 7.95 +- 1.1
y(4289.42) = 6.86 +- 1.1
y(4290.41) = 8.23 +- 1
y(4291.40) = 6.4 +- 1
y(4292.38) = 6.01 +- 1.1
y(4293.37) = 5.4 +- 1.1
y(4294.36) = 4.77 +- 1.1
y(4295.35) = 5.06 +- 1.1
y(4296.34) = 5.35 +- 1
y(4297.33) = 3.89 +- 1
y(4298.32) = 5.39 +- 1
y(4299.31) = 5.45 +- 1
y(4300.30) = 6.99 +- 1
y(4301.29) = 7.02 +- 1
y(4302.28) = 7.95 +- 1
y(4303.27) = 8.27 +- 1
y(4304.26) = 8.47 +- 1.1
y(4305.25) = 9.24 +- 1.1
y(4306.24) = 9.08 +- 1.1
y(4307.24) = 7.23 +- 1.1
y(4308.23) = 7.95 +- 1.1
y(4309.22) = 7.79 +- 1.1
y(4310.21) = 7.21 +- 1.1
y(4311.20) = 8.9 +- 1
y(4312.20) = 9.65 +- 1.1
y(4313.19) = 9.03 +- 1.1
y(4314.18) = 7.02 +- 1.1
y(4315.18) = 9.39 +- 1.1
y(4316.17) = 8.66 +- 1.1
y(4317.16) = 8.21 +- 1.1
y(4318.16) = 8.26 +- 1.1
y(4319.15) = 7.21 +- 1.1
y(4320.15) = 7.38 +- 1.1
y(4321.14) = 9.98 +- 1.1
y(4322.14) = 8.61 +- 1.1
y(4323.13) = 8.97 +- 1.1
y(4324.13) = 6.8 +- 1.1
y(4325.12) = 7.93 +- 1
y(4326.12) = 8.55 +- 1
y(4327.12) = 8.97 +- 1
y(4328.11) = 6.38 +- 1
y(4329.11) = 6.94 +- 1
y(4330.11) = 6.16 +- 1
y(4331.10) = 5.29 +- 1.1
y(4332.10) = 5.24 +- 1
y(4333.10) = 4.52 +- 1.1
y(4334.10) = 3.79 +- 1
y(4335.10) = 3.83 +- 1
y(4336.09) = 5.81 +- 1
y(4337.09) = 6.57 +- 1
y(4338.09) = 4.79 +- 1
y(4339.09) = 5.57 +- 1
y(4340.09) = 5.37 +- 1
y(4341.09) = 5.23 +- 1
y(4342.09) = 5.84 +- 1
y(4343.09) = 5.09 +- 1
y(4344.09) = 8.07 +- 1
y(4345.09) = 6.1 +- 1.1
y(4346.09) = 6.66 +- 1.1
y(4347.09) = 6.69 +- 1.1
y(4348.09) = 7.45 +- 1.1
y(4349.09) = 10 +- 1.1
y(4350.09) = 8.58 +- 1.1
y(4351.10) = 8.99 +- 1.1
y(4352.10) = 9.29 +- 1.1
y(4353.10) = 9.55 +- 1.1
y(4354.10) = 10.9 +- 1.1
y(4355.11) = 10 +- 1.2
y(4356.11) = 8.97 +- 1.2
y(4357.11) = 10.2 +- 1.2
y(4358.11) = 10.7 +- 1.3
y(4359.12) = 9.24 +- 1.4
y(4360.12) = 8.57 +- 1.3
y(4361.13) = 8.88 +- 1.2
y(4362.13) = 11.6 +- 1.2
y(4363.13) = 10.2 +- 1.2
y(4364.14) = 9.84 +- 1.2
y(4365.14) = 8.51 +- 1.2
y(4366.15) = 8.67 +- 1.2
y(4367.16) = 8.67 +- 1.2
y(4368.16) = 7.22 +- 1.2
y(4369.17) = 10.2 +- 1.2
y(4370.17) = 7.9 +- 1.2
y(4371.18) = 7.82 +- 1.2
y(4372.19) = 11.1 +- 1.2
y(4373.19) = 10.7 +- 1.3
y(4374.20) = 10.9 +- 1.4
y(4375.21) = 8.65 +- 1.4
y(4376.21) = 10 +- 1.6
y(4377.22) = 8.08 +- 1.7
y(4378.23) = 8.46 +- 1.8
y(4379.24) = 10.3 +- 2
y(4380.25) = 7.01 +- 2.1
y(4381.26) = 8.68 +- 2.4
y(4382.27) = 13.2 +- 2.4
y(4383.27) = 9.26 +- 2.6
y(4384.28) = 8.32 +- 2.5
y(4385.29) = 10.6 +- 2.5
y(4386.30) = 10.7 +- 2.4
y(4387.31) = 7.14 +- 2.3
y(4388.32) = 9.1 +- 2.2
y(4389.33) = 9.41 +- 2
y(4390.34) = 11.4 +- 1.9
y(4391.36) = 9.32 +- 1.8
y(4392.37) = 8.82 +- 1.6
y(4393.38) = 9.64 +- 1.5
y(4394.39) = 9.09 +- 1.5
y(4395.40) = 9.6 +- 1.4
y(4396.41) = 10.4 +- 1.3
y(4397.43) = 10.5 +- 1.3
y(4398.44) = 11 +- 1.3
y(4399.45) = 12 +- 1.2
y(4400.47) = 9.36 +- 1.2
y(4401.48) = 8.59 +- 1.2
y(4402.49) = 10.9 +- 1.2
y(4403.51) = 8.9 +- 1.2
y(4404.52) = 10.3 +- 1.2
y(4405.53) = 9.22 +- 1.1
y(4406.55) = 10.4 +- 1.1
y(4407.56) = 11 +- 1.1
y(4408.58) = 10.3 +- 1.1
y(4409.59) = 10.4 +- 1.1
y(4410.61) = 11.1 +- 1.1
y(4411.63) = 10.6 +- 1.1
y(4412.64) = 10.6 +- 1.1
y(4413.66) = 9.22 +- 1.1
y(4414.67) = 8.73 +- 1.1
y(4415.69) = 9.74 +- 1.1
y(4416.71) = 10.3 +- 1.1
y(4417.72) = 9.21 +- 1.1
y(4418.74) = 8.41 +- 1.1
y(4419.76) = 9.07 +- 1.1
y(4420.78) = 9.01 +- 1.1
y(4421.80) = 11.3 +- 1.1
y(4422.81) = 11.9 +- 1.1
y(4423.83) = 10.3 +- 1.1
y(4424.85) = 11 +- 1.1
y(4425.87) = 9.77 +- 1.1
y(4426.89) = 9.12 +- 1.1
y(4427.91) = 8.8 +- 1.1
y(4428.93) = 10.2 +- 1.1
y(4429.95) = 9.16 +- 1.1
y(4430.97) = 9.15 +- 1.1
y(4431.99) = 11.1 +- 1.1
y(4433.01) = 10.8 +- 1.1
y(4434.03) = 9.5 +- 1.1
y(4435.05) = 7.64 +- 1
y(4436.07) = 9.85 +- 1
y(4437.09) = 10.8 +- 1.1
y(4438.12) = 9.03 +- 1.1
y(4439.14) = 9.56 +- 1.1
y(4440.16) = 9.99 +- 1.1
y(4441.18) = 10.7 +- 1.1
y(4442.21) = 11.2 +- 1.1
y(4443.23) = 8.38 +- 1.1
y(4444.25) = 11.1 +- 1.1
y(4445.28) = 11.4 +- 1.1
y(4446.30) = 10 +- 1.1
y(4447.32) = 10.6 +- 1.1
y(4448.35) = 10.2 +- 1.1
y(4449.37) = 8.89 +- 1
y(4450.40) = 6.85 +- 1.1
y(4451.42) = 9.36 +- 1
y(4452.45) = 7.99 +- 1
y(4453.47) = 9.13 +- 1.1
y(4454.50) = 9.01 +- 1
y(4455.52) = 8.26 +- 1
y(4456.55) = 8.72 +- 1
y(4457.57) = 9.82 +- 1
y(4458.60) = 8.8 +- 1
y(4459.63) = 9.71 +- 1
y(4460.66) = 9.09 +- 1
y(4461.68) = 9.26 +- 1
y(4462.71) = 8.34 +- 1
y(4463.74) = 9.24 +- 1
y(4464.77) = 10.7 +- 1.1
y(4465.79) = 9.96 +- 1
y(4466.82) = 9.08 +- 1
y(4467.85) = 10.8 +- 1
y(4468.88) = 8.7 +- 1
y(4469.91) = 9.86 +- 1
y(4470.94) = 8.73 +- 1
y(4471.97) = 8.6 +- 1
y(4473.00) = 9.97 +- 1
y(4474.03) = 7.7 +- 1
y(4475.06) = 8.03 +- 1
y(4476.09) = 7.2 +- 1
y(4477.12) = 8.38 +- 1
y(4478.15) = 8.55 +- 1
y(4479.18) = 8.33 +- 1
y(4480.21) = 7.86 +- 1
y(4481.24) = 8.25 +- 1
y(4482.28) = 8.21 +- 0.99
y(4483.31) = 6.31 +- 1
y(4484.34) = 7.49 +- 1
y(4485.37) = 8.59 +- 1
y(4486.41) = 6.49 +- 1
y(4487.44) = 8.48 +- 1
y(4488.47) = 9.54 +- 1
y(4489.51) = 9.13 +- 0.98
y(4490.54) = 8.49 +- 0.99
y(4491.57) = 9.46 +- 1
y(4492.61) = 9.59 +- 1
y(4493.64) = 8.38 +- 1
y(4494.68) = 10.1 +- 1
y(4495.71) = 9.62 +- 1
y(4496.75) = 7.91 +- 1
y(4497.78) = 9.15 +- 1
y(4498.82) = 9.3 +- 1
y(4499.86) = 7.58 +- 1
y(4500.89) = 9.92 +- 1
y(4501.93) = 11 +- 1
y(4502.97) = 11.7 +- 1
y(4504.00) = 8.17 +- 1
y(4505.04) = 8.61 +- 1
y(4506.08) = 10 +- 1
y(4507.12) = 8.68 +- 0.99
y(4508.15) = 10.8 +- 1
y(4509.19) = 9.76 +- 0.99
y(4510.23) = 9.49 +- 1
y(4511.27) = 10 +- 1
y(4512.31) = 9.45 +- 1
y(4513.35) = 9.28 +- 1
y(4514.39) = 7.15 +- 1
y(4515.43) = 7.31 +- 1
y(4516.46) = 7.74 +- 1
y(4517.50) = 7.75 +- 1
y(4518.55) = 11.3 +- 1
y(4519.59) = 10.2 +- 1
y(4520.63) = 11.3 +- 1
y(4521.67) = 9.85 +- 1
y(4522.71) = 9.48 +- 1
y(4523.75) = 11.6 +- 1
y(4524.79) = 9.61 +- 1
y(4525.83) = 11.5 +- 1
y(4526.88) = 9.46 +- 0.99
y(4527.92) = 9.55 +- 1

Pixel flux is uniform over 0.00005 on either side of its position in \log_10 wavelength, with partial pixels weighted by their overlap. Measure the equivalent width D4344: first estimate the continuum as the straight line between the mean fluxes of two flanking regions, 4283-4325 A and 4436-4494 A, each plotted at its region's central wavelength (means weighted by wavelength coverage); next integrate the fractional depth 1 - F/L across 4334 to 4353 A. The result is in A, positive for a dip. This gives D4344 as 3.1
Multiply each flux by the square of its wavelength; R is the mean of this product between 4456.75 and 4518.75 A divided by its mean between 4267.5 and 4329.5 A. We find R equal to 1.24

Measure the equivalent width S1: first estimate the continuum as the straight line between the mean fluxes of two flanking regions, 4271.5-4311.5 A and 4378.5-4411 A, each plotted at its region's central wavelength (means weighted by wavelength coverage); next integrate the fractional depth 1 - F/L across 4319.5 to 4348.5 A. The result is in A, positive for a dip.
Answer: 6.9 A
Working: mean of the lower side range 7.67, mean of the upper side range 9.86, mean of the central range 6.5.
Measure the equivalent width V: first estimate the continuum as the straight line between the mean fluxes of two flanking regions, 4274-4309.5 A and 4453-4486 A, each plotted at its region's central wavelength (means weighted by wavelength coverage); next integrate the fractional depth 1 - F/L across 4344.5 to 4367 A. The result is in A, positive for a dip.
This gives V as -3.2 A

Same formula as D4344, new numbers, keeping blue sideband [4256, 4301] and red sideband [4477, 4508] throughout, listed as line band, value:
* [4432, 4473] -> -4.4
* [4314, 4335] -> 1.6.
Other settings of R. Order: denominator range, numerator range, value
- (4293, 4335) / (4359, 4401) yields 1.36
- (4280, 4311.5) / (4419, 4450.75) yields 1.45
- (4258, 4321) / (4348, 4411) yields 1.28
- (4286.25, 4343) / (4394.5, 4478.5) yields 1.46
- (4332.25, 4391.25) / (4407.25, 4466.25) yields 1.19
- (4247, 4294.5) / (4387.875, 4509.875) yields 1.32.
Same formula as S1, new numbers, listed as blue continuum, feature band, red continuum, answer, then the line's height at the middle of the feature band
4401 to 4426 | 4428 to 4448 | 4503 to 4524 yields -0.23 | 9.87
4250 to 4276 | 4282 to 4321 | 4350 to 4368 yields 5.42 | 8.62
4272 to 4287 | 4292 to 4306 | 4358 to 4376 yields 3.88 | 8.89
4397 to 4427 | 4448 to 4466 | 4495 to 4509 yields 1.31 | 9.76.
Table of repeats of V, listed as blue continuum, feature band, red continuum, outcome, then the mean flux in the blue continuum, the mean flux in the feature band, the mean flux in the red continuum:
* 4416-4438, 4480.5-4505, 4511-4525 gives 1.85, 9.81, 8.81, 9.42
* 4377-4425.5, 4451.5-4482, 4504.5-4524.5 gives 2.29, 9.84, 8.9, 9.46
